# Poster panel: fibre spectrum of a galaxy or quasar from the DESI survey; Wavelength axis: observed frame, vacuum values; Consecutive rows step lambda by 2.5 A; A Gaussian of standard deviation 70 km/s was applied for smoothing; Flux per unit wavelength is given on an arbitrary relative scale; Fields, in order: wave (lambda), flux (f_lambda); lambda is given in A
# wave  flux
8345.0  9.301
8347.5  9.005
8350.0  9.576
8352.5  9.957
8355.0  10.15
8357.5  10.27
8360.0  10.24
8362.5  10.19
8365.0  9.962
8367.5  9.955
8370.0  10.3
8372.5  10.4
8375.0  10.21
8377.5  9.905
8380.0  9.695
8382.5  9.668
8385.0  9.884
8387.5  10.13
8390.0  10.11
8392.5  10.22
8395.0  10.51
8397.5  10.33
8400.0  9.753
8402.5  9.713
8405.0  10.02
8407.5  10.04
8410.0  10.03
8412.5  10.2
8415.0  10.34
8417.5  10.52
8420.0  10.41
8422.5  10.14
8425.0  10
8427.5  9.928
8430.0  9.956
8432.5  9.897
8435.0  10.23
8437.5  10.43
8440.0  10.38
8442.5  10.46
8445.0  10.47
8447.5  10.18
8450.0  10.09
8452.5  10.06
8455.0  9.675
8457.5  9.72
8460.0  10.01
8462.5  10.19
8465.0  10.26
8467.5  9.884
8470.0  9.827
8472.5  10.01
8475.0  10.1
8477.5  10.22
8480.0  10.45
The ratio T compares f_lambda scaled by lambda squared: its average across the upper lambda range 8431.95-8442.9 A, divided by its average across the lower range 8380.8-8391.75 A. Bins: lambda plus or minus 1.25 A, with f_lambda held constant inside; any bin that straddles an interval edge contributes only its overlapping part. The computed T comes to 1.05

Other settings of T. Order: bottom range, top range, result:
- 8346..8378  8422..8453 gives 1.04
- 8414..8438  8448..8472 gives 0.99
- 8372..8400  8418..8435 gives 1.01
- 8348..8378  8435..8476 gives 1.03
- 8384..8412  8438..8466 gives 1.02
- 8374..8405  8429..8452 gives 1.03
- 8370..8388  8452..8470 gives 1.02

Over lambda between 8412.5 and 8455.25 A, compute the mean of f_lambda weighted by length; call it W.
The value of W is 10.2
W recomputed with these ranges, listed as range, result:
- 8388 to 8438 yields 10.1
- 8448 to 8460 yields 9.92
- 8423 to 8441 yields 10.1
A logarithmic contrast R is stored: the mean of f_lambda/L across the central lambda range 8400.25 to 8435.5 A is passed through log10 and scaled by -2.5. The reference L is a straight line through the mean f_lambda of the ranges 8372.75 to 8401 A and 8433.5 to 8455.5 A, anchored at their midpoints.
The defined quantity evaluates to 0.007 mag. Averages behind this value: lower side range 10.1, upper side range 10.2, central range 10.1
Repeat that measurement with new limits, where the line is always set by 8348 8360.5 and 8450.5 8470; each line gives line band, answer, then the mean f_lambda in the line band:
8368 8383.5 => -0.01 mag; 10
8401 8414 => 0.00 mag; 10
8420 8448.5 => -0.02 mag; 10.2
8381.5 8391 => 0.00 mag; 9.95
